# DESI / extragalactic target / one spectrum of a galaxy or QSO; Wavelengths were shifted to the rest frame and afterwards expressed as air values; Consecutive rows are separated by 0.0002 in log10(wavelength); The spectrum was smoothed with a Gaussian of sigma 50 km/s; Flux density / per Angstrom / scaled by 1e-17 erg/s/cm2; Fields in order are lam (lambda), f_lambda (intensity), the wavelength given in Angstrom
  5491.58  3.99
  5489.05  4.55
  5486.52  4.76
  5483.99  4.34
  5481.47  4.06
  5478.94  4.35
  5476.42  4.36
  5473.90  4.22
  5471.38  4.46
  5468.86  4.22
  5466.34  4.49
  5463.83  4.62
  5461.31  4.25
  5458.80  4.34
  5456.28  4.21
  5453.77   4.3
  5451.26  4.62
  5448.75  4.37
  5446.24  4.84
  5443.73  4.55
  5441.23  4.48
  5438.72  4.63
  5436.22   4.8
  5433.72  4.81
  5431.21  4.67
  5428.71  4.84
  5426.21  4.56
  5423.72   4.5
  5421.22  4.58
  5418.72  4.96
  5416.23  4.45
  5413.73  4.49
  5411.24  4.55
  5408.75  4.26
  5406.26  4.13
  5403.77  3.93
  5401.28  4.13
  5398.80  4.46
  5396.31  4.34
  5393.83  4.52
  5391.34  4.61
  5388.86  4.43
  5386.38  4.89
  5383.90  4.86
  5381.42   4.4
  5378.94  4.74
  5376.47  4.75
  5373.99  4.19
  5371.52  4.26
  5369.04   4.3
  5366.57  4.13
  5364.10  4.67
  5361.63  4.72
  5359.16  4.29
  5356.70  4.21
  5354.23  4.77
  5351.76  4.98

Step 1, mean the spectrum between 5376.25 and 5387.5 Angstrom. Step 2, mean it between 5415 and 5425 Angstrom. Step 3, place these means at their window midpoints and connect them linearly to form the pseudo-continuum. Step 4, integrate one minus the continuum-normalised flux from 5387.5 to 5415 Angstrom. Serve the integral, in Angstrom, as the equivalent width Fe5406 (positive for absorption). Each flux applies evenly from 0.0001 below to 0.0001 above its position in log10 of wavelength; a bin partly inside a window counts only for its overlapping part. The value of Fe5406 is 1.9 Angstrom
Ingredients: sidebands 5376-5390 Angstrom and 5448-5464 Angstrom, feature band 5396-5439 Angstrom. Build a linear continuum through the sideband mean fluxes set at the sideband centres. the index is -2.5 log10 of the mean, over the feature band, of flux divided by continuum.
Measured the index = 0.01 mag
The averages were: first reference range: 4.68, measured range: 4.51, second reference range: 4.37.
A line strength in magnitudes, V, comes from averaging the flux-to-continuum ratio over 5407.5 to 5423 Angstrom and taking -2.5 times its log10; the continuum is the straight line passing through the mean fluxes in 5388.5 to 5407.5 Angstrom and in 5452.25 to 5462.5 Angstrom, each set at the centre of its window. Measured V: -0.06 mag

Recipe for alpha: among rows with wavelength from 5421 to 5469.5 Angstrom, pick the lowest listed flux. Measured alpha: 4.21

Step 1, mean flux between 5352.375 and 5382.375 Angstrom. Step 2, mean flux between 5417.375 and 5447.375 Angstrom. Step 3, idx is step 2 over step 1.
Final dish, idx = 1.05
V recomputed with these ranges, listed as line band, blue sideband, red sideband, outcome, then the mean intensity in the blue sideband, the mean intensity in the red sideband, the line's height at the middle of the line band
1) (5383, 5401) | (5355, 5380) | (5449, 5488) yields -0.03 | 4.43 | 4.37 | 4.42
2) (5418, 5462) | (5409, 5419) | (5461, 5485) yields -0.03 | 4.54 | 4.34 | 4.45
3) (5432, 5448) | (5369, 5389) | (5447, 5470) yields -0.06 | 4.55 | 4.39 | 4.43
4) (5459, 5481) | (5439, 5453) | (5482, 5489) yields 0.04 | 4.57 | 4.5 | 4.52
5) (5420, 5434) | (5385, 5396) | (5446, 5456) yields -0.03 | 4.59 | 4.47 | 4.52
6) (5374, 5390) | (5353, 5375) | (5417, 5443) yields -0.04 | 4.4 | 4.68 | 4.47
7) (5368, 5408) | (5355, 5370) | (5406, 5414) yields -0.01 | 4.4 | 4.37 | 4.39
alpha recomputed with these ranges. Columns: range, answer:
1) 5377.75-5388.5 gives 4.4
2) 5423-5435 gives 4.5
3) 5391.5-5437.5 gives 3.93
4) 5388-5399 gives 4.34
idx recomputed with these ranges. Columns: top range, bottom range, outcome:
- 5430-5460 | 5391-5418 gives 1.04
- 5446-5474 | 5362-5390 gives 0.97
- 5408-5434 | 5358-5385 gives 1.03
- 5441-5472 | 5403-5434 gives 0.98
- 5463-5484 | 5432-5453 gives 0.94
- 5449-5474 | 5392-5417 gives 1.01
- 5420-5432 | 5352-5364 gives 1.02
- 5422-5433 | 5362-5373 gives 1.06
